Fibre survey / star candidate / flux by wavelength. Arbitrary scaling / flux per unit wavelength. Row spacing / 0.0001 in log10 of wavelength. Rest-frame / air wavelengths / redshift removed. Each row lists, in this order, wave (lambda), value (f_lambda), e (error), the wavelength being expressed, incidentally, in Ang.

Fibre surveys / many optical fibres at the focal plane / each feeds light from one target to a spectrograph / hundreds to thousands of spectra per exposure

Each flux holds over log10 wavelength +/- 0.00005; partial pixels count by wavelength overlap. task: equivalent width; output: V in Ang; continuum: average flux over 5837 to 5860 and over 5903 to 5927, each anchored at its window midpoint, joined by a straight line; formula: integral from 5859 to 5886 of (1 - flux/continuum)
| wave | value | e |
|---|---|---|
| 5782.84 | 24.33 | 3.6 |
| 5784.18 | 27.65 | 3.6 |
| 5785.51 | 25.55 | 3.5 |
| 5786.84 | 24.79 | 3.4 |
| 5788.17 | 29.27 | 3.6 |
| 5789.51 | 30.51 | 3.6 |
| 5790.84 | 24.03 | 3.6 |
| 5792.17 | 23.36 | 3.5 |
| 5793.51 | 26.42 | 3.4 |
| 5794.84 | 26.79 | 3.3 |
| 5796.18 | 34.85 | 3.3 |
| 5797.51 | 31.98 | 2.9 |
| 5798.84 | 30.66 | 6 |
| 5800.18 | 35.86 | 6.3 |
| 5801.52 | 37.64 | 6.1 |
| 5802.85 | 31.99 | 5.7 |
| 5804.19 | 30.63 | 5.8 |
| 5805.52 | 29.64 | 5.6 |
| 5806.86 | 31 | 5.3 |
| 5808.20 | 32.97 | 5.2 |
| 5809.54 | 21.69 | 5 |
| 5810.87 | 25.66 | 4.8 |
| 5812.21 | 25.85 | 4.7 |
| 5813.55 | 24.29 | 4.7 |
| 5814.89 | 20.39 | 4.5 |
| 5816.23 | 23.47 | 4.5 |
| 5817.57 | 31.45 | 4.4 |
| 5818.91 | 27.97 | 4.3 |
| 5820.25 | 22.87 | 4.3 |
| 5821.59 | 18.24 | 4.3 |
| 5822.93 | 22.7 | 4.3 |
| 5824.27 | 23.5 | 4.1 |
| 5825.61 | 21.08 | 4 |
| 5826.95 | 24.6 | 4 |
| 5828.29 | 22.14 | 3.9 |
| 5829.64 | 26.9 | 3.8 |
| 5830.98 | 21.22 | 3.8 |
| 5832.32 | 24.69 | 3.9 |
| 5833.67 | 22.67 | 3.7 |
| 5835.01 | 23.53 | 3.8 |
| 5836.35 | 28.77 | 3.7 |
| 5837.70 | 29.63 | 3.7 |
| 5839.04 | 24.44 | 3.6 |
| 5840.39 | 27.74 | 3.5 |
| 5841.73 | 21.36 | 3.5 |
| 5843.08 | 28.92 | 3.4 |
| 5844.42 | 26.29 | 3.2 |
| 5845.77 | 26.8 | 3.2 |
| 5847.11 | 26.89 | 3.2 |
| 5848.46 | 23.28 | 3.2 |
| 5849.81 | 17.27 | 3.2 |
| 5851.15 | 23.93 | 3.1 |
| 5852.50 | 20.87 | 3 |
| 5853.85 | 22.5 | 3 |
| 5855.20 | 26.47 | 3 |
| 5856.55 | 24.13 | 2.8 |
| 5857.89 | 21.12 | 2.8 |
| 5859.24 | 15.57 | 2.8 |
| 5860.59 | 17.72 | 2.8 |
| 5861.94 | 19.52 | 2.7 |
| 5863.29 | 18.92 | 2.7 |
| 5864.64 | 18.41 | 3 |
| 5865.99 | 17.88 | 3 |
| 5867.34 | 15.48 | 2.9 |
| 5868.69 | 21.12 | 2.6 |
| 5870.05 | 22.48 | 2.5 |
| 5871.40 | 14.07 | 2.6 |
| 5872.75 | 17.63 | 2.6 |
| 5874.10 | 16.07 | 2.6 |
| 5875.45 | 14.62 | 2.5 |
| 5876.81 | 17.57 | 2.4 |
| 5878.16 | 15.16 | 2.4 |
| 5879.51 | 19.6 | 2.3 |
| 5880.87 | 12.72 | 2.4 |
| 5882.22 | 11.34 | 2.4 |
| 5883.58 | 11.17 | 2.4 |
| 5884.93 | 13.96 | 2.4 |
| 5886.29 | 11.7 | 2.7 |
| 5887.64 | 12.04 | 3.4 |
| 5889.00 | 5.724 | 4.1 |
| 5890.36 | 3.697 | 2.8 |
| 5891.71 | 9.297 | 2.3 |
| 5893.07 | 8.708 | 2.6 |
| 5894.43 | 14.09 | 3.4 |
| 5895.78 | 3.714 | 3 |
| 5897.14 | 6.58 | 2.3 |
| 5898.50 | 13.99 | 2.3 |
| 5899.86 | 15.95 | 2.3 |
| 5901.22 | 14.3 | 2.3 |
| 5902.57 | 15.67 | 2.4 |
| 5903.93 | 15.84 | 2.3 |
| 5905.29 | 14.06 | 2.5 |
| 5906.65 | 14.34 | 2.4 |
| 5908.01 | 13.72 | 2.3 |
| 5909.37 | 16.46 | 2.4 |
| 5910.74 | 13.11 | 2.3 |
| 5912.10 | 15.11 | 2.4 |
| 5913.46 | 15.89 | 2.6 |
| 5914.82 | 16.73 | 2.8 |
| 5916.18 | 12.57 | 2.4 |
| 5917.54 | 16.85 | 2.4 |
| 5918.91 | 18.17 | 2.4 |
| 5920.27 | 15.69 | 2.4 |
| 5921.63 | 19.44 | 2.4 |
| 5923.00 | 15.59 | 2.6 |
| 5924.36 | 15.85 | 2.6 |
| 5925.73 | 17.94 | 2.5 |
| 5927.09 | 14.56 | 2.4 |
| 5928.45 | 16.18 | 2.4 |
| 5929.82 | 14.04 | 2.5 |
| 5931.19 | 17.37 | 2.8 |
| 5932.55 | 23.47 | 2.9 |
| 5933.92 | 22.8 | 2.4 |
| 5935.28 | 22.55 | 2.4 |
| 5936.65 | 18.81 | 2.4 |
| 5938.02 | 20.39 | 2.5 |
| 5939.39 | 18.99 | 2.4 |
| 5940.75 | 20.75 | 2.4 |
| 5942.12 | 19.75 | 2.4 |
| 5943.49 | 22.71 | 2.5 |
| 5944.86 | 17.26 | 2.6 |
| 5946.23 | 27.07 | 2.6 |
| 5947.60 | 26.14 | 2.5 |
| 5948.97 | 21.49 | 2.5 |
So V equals 5.8 Ang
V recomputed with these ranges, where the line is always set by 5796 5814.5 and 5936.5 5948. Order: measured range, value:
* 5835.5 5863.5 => 3.9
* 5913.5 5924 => 3.0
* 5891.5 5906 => 7.2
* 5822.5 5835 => 2.3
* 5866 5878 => 4.0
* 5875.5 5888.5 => 5.9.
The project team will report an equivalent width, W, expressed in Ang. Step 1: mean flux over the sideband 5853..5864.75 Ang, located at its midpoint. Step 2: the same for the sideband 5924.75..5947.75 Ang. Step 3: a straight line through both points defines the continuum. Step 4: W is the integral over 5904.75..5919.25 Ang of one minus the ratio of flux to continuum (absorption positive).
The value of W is 3.58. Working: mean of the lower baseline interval 20.6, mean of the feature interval 15.1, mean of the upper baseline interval 19.8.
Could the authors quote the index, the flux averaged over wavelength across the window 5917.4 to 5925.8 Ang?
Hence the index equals 17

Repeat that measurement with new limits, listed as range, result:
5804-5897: 20.4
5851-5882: 18.6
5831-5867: 22.9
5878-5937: 14.4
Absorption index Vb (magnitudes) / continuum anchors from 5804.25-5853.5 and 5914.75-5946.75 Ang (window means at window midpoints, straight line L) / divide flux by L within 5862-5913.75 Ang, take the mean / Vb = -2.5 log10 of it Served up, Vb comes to 0.45 mag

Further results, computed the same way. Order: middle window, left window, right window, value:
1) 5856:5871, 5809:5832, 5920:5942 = 0.14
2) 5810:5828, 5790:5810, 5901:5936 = 0.17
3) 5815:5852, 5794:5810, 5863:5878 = 0.02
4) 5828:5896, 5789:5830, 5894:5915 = 0.07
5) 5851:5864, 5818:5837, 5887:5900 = -0.22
